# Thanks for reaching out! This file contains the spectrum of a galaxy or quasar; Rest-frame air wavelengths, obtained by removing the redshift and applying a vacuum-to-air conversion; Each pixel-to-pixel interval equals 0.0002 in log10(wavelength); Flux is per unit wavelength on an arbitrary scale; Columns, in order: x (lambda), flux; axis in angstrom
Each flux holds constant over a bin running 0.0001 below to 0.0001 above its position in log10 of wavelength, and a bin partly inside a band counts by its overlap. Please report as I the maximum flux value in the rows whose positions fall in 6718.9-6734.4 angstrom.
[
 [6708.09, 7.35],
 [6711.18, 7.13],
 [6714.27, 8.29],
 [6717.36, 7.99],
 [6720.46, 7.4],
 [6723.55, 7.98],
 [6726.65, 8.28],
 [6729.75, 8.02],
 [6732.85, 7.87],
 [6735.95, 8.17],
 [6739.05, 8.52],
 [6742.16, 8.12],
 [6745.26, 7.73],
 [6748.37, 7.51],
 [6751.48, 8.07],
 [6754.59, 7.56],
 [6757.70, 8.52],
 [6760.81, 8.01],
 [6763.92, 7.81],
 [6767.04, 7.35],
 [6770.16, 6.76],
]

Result 8.28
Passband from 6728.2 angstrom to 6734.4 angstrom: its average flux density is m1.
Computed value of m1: 7.95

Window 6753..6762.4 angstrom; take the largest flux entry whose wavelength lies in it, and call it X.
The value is 8.52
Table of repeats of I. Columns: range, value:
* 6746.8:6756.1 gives 8.07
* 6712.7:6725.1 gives 8.29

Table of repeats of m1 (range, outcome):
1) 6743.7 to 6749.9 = 7.62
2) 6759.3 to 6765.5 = 7.91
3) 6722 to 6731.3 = 8.09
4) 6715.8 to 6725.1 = 7.79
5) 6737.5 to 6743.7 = 8.31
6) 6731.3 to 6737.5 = 8.02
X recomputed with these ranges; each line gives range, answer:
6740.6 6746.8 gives 8.12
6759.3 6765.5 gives 8.01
